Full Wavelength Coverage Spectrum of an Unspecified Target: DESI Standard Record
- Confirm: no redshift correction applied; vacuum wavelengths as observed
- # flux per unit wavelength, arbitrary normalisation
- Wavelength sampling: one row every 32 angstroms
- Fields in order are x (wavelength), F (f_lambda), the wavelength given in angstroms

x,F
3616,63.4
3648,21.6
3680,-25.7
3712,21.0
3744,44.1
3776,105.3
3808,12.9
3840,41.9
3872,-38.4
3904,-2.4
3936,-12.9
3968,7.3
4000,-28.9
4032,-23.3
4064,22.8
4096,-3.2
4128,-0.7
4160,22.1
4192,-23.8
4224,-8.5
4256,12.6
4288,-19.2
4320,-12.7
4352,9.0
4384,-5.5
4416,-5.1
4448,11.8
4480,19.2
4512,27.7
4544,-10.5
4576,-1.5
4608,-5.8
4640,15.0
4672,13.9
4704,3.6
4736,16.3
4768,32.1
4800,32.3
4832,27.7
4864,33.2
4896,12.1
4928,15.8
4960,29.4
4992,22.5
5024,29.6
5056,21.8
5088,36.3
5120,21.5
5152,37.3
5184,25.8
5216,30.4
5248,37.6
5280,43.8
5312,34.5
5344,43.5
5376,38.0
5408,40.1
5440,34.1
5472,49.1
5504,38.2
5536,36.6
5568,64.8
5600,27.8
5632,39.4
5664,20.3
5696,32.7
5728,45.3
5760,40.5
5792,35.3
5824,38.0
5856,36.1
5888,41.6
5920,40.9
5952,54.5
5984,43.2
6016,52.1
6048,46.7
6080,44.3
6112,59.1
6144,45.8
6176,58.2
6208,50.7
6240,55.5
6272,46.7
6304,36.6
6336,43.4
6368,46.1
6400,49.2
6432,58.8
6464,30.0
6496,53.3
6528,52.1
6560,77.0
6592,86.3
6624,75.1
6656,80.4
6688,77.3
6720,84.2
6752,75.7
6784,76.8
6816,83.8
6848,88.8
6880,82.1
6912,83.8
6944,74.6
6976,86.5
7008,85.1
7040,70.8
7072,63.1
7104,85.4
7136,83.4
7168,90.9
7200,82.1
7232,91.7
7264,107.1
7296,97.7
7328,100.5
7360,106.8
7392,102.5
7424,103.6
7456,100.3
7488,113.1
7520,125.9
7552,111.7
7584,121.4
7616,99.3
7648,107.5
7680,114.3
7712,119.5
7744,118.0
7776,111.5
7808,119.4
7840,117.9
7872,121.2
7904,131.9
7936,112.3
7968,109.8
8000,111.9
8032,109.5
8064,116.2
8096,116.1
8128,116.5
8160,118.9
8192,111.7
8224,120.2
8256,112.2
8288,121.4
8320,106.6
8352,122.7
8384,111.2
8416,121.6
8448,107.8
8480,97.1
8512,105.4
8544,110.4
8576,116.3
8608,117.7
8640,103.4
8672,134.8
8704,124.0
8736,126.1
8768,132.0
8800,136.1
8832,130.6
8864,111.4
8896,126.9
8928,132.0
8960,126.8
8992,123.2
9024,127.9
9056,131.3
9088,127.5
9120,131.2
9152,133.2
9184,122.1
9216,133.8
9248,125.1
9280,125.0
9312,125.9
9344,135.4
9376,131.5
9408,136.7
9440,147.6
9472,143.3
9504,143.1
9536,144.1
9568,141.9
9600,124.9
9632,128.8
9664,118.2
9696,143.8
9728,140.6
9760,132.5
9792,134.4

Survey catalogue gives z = 0.64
